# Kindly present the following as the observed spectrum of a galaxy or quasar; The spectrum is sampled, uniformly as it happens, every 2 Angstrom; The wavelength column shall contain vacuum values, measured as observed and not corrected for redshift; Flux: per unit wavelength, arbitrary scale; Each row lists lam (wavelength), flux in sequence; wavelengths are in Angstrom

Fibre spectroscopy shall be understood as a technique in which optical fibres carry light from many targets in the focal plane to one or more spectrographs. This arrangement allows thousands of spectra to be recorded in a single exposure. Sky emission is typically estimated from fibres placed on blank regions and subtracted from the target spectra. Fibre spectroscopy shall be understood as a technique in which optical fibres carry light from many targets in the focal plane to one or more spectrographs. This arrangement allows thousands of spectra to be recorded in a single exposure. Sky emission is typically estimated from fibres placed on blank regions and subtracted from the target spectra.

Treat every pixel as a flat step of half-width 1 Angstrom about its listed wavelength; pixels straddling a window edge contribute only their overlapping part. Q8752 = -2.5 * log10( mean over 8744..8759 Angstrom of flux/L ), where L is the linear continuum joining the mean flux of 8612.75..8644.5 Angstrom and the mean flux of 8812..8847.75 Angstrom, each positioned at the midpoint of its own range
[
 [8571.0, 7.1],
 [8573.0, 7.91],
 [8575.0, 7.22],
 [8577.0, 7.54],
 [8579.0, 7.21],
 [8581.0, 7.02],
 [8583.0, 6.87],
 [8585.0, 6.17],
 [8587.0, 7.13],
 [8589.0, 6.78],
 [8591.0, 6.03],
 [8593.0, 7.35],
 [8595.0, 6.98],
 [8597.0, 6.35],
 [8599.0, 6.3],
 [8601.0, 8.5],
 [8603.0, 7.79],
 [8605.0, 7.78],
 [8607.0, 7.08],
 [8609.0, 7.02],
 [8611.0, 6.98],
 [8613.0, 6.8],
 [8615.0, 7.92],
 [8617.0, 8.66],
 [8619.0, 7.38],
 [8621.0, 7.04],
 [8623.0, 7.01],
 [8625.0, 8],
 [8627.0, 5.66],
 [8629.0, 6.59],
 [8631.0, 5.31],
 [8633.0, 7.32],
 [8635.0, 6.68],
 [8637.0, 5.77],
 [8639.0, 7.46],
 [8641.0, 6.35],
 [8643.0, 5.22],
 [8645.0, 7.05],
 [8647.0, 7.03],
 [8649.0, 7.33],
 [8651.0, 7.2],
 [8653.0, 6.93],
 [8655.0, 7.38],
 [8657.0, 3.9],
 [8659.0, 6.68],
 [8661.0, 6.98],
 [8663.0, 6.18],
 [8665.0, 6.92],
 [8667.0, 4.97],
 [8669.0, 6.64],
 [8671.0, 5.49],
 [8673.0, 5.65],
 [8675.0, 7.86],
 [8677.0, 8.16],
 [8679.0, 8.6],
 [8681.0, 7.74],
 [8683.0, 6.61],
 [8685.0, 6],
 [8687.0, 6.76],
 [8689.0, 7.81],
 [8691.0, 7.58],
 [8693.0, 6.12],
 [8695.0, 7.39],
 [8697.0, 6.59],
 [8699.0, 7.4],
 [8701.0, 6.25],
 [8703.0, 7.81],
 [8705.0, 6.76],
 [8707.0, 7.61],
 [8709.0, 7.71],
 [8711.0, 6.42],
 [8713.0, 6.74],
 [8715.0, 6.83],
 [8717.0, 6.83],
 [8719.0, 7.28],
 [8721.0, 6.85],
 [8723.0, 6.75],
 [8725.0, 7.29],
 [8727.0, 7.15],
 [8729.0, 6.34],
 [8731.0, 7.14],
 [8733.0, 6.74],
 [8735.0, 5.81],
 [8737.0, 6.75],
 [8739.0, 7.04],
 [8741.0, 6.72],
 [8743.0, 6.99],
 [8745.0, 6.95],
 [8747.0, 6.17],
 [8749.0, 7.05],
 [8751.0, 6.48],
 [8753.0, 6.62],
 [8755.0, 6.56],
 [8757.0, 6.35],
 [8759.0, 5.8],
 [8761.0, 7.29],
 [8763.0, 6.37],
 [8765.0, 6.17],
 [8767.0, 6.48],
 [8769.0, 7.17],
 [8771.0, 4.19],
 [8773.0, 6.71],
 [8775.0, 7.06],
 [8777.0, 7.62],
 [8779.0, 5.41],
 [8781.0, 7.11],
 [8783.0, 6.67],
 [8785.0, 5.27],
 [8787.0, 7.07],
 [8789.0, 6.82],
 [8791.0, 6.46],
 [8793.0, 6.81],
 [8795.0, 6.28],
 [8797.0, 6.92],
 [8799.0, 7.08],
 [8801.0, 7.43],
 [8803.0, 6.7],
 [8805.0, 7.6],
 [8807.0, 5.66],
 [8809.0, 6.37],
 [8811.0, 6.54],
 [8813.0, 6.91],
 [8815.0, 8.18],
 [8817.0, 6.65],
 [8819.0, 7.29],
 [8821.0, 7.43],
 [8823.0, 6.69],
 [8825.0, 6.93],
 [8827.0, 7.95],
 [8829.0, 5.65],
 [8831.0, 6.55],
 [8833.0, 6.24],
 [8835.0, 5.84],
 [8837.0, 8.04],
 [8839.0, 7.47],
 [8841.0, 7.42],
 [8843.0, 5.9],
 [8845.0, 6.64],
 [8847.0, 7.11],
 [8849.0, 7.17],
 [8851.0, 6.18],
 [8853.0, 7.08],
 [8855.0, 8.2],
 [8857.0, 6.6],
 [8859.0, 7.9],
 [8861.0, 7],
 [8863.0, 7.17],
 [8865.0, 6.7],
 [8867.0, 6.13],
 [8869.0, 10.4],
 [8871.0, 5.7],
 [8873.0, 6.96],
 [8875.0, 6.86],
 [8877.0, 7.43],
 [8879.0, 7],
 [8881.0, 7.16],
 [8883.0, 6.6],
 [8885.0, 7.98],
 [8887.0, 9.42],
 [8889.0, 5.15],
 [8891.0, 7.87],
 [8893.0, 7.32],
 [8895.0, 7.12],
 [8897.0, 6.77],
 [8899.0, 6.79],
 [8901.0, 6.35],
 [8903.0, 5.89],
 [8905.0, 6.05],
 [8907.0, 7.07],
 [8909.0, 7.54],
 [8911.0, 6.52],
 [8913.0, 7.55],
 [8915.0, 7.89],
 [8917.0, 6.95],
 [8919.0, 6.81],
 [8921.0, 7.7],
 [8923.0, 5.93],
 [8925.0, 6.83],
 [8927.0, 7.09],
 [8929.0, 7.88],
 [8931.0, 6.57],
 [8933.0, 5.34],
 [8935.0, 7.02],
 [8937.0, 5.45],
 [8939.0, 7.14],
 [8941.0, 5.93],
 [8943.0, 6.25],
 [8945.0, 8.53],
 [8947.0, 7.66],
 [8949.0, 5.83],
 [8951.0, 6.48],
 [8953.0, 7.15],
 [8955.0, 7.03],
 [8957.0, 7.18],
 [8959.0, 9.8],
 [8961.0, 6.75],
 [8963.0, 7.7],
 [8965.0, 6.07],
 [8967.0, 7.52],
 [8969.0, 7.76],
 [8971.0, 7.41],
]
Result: 0.06 mag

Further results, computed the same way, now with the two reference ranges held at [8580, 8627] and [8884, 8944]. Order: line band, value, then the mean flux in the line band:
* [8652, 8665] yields 0.11 mag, 6.39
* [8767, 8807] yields 0.06 mag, 6.62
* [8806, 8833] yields 0.02 mag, 6.81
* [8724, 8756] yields 0.04 mag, 6.74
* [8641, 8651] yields 0.07 mag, 6.68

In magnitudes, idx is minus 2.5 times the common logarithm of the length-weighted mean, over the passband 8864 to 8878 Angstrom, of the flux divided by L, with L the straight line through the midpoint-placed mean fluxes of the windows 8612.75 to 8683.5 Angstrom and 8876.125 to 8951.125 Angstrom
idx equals -0.04 mag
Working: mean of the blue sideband 6.79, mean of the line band 7.17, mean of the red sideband 6.92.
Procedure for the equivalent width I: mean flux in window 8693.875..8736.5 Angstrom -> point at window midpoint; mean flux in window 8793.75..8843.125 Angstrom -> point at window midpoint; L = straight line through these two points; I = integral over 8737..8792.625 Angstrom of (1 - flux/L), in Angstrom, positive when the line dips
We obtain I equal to 2.9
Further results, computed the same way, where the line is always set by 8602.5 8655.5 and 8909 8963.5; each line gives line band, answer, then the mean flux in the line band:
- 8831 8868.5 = 0.1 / 6.97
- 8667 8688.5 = 0.3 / 6.88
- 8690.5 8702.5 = 0.1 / 6.9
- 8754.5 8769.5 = 1.0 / 6.5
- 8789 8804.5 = 0.3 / 6.84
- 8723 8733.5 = 0.1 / 6.92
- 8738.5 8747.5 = 0.3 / 6.79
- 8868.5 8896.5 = -1.2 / 7.29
